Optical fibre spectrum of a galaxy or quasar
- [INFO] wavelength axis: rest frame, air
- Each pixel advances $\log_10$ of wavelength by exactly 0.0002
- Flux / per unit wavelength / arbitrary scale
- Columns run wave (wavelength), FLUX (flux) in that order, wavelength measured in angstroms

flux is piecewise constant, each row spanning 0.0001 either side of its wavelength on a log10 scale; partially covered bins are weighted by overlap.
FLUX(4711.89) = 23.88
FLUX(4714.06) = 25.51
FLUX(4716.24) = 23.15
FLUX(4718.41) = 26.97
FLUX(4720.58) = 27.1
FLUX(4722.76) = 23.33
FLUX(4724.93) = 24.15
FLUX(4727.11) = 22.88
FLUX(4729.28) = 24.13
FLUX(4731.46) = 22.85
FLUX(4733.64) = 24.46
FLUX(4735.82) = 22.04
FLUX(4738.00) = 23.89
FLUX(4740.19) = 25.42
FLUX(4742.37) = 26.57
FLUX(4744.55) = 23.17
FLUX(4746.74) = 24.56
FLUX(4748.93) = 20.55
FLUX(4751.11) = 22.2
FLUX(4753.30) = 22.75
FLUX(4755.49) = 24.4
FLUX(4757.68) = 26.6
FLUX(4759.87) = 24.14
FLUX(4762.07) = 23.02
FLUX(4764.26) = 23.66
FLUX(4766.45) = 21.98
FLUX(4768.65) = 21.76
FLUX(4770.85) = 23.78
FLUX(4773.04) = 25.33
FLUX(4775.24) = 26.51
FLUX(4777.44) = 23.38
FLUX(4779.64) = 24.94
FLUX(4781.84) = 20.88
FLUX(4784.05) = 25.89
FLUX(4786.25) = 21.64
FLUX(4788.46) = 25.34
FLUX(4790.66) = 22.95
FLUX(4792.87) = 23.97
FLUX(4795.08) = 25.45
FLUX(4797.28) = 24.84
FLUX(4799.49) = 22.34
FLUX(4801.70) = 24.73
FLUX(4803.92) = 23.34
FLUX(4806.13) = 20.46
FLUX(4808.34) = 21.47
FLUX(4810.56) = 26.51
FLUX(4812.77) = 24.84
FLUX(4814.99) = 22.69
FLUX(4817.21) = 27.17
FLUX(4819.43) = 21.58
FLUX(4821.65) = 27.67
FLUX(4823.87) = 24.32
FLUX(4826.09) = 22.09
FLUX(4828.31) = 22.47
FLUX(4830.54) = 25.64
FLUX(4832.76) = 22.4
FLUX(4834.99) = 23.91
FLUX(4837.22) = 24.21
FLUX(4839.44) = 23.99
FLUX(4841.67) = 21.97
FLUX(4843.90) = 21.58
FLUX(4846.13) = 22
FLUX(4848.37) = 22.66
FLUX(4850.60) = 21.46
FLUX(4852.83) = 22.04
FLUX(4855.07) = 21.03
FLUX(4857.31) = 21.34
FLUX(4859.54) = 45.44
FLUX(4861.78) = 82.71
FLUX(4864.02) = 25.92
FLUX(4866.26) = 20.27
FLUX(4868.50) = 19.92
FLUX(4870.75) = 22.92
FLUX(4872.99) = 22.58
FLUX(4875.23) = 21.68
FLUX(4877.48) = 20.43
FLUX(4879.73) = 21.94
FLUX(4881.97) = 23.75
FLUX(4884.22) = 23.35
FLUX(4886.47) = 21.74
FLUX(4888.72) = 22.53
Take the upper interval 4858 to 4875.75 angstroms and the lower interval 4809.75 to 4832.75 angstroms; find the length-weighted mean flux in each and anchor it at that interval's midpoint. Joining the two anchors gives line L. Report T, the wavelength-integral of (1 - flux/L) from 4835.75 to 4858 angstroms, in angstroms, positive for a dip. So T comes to 5.2 angstroms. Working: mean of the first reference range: 24.4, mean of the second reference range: 32.8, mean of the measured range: 22.3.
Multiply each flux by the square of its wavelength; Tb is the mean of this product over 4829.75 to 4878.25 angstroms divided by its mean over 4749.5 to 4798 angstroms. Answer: 1.1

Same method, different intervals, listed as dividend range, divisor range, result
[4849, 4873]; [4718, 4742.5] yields 1.29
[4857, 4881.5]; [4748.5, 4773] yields 1.33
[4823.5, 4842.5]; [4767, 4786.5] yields 1.01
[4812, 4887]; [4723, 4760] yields 1.11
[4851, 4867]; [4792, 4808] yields 1.48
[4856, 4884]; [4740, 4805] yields 1.26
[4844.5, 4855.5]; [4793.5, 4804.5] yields 0.92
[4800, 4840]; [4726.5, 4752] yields 1.05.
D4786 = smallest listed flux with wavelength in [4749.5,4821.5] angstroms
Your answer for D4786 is 20.46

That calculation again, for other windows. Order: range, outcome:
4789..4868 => 20.27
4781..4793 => 20.88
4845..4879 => 19.92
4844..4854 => 21.46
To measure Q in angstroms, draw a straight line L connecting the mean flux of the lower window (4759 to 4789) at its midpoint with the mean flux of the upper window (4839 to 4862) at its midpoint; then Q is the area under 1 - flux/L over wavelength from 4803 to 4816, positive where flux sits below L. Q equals 1.2 angstroms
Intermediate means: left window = 23.7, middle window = 23.2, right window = 27.8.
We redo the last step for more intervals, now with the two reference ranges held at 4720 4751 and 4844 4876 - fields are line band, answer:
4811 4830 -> 1.68 angstroms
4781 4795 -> 1.04 angstroms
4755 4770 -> 0.65 angstroms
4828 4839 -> 1.29 angstroms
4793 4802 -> 0.55 angstroms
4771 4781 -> 0.13 angstroms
